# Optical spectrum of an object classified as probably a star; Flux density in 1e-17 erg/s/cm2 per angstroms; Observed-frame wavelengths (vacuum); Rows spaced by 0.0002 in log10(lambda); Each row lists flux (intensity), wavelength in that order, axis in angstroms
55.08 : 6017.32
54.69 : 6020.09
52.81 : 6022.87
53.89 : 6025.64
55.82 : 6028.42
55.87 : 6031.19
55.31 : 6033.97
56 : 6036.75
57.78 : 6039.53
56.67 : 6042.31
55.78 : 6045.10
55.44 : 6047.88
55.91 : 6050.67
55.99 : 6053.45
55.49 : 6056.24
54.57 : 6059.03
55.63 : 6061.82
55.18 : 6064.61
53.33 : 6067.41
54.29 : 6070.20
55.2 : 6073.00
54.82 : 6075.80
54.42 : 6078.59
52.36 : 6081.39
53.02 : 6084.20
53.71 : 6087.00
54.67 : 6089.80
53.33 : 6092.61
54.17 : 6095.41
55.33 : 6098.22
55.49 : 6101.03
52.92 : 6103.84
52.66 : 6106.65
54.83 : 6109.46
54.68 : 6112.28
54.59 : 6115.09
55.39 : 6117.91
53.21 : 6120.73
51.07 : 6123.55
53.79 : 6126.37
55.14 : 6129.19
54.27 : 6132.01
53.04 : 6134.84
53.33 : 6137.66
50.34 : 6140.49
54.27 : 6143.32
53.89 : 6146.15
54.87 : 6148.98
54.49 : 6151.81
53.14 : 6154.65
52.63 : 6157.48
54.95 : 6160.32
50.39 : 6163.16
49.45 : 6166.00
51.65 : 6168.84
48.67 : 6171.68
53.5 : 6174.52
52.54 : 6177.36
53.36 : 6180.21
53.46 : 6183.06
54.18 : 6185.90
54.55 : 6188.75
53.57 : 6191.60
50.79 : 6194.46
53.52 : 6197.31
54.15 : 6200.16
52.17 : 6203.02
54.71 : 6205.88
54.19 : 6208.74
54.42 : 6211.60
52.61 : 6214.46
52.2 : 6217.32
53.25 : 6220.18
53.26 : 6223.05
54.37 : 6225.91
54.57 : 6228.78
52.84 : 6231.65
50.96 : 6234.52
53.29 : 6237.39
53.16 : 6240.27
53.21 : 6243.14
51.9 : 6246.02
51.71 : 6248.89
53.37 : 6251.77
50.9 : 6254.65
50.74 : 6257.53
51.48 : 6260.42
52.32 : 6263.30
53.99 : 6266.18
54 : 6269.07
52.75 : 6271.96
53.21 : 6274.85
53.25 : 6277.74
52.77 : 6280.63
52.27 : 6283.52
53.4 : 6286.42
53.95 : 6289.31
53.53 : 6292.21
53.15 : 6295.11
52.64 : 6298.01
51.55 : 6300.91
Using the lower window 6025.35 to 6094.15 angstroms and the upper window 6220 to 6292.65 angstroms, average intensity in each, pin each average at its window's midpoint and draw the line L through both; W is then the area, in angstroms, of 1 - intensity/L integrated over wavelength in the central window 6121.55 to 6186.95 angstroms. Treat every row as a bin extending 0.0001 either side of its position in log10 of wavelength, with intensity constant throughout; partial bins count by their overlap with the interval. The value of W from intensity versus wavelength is 1.3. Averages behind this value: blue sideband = 55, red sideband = 52.8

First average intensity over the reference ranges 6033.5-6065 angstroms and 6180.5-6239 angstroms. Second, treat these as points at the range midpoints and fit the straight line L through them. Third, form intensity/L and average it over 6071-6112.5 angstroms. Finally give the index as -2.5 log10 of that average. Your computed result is 0.022 mag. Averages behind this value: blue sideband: 55.9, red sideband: 53.4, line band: 54.1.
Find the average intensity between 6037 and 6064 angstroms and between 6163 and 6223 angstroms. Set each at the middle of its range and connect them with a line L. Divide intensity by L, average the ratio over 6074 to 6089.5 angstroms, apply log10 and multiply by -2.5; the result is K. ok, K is 0.03 mag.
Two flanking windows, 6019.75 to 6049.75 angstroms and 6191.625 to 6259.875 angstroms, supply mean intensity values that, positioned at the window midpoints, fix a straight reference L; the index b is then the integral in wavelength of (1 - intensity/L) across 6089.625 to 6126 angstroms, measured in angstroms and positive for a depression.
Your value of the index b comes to 0.3 angstroms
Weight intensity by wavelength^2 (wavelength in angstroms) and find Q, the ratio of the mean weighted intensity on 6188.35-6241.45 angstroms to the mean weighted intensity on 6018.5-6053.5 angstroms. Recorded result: 1.02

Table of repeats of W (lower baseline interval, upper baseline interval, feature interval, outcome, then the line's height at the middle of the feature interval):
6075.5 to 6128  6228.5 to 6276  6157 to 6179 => 0.67 angstroms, 53.3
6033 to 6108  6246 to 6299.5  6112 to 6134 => 0.12 angstroms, 54.3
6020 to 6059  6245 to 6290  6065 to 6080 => 0.17 angstroms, 55.1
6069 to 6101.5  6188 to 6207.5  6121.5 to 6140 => 0.19 angstroms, 53.8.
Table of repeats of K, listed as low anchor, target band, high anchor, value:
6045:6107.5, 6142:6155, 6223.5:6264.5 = -0.01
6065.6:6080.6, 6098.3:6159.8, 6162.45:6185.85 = -0.02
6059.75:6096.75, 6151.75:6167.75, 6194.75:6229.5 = 0.03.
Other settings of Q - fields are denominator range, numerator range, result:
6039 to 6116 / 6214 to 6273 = 1.02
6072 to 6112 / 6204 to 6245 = 1.03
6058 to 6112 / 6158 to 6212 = 1.01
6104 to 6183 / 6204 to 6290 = 1.03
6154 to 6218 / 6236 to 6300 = 1.03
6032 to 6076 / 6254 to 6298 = 1.02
